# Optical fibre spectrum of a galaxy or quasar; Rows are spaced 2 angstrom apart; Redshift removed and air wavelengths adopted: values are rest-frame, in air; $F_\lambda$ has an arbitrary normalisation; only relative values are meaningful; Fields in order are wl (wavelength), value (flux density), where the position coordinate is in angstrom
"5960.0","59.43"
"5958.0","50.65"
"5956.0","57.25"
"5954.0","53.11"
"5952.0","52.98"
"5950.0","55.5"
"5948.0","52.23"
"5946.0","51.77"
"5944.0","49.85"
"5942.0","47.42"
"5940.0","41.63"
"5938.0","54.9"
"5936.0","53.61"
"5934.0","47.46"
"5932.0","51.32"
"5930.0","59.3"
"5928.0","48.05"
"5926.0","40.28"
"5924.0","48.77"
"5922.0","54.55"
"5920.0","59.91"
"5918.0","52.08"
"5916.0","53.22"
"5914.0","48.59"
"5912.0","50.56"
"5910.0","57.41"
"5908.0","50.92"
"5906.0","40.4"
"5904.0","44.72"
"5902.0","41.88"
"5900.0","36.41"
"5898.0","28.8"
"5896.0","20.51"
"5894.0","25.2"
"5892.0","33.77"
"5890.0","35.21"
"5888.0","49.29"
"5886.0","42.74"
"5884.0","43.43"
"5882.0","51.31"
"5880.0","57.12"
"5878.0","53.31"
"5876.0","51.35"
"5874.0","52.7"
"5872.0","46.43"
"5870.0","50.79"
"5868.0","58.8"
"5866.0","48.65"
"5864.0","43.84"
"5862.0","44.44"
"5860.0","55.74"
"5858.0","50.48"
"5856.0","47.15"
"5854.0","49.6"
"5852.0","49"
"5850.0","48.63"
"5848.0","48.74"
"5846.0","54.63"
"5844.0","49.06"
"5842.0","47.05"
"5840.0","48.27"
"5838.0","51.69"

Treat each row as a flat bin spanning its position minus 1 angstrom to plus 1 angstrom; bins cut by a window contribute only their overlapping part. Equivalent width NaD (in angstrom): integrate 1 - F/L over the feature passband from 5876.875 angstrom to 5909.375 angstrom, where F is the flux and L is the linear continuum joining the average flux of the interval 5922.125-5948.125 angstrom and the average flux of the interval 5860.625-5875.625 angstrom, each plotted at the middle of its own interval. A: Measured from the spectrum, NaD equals 5.6 angstrom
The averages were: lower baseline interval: 49.6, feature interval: 41.2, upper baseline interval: 49.8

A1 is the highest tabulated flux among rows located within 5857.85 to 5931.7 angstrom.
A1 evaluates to 59.91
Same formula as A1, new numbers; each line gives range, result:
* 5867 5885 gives 58.8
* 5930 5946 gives 59.3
